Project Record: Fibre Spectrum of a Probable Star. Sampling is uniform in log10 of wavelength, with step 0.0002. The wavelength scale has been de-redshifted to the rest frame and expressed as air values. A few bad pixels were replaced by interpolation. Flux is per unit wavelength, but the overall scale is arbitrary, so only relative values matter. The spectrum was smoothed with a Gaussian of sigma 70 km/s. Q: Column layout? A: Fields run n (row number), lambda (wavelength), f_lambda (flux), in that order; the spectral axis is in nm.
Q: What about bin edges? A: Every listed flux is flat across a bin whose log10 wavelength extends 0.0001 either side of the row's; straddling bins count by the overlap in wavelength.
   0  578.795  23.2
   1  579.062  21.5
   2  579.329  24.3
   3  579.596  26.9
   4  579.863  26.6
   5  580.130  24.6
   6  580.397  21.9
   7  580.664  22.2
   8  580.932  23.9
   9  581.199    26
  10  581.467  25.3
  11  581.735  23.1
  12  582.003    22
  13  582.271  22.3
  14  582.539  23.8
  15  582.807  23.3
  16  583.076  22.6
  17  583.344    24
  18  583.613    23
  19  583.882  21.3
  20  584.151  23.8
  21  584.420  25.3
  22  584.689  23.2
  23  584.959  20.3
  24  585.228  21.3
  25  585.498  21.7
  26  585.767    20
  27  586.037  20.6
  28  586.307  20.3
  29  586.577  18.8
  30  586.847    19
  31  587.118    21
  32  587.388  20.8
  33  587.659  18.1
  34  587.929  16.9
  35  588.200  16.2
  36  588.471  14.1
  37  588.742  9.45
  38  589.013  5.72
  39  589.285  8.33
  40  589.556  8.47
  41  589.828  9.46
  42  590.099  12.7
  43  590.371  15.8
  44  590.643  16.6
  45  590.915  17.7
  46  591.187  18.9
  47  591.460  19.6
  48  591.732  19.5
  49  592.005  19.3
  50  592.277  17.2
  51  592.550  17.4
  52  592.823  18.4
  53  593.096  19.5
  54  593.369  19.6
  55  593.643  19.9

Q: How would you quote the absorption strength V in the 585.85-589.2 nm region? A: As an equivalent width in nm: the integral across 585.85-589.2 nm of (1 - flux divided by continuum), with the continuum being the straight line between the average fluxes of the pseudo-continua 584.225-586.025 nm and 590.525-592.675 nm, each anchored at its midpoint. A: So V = 0.65 nm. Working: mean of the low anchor 21.9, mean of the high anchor 18.3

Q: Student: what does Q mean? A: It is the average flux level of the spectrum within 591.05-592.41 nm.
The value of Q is 18.9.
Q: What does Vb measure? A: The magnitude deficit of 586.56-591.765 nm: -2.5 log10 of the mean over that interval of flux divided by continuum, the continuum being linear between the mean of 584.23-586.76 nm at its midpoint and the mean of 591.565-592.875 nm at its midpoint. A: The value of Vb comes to 0.282 mag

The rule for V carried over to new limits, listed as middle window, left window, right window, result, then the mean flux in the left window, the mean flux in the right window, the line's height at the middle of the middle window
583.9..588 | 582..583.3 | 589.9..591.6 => -0.08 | 23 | 16.6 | 20.4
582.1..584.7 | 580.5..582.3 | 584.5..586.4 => -0.10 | 23.6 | 21.2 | 22.4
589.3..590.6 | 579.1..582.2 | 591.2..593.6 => 0.54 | 24.1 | 18.9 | 20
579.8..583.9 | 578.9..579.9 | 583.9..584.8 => 0.12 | 24.6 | 23.8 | 24.2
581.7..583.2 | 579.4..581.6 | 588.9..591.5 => -0.03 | 24.7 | 13.2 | 22.4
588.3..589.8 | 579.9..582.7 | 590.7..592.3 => 0.79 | 23.6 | 18.7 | 19.9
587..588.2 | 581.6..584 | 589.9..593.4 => 0.07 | 22.8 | 17.7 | 20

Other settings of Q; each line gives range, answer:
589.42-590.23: 10.2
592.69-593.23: 19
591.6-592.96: 18.4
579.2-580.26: 25.6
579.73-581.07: 23.9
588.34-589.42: 9.38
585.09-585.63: 21.5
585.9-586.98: 19.7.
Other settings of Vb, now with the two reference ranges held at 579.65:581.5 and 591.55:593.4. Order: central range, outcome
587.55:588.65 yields 0.28 mag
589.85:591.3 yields 0.23 mag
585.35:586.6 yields 0.07 mag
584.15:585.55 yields -0.01 mag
